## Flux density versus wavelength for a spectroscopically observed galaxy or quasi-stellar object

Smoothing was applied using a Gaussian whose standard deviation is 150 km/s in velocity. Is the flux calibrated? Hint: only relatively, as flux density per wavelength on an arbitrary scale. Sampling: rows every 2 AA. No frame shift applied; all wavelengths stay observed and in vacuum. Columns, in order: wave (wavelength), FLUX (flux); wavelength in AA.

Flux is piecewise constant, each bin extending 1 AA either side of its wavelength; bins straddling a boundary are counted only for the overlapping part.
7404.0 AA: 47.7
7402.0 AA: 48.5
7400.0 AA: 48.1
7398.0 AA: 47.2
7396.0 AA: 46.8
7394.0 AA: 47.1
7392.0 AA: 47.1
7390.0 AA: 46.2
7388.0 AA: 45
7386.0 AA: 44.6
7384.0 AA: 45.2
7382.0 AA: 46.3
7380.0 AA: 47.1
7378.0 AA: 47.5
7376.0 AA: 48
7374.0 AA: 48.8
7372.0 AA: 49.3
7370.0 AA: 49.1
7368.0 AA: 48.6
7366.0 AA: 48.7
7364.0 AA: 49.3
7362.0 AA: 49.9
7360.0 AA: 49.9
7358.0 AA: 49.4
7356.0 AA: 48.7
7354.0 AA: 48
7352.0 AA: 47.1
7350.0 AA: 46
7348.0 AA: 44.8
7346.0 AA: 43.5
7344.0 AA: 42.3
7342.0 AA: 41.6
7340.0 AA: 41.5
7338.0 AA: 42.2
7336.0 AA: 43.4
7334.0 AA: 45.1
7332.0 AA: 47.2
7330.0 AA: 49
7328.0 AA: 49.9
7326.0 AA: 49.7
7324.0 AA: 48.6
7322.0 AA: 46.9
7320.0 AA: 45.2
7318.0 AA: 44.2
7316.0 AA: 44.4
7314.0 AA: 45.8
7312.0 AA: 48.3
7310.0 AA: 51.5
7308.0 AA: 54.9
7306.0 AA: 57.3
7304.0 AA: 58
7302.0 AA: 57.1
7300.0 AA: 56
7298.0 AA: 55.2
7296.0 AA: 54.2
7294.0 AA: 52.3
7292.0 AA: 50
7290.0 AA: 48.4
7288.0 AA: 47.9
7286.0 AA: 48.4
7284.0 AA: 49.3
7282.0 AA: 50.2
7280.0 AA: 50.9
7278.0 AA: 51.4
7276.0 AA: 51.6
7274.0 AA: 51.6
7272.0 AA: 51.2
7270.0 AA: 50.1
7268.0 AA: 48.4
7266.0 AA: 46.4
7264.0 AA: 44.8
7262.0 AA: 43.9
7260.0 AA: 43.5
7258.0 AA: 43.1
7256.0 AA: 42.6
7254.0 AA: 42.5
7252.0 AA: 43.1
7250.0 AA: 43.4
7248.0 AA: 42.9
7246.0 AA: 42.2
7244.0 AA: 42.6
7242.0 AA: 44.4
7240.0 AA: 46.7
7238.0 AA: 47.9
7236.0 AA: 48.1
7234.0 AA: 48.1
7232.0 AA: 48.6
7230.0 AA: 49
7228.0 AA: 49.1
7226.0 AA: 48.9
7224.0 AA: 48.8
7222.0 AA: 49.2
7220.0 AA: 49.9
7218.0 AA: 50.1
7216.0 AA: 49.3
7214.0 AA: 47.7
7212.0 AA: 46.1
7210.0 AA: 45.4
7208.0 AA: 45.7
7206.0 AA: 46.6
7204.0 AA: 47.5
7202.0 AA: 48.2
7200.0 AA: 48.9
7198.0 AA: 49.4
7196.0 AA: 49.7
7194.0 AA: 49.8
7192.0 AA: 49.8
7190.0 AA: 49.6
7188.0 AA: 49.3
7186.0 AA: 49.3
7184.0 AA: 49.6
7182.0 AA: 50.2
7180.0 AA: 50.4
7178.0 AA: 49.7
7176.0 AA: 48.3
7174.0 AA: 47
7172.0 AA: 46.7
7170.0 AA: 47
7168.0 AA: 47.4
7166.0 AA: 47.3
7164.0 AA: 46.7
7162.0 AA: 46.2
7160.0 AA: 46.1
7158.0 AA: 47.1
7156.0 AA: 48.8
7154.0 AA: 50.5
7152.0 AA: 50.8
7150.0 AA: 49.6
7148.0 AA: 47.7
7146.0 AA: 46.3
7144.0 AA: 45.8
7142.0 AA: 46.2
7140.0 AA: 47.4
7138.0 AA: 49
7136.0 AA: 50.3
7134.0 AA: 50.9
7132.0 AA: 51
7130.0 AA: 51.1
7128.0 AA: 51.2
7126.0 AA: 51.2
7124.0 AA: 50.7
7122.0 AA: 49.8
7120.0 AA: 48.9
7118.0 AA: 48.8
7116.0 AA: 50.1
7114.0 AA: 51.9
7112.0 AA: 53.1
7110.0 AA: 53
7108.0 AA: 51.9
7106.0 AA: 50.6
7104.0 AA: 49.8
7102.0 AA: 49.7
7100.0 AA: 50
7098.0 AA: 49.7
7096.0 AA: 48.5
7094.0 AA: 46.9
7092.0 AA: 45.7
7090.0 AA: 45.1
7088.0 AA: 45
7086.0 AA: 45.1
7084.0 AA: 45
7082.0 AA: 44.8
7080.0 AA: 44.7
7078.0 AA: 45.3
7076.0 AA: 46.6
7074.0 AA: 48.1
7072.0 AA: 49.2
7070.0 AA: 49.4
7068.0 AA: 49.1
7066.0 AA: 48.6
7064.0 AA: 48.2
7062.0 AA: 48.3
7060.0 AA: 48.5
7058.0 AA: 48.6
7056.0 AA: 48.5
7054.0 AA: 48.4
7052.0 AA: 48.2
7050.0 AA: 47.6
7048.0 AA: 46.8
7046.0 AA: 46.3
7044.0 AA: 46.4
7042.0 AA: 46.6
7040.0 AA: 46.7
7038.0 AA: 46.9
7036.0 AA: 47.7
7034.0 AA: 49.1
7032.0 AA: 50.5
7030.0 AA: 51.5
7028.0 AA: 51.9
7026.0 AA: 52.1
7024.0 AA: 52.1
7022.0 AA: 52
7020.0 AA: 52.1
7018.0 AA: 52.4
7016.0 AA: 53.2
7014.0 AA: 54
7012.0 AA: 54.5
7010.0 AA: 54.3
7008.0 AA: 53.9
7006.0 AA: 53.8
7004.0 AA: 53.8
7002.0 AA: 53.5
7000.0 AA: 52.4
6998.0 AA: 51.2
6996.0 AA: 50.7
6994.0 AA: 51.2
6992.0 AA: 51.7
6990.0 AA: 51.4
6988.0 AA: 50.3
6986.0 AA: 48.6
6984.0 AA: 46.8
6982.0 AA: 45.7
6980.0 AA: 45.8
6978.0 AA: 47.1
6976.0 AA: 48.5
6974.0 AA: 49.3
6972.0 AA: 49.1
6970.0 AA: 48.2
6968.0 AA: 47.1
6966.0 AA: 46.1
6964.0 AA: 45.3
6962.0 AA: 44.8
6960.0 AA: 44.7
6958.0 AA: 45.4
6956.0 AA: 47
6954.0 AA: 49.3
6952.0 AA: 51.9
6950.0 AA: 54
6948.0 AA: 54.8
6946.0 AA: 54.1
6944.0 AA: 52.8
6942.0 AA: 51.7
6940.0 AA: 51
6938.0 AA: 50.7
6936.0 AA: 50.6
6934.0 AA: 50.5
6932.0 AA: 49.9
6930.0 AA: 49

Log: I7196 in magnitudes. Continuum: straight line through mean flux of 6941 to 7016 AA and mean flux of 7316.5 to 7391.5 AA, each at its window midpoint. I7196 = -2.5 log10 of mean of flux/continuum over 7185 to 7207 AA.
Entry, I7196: -0.02 mag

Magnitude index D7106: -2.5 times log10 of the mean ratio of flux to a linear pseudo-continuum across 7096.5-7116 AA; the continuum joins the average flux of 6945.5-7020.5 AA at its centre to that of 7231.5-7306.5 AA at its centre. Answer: -0.03 mag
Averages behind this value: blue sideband 50.2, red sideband 48.5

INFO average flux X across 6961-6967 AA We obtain 45.4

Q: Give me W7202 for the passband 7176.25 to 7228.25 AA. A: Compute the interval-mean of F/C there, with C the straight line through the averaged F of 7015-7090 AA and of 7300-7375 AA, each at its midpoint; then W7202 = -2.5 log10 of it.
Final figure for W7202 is -0.01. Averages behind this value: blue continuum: 48.4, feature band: 48.8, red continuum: 48.1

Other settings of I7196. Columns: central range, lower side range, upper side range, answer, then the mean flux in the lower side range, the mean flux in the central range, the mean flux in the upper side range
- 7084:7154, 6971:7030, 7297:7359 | 0.02 mag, 51.2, 49.2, 48.2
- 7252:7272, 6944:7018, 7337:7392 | 0.05 mag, 50.2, 45.2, 46.6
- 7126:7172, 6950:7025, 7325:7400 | 0.01 mag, 50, 48.4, 46.8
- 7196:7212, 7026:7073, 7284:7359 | 0.02 mag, 48.5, 47.5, 48.5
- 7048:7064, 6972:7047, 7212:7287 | 0.04 mag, 50.4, 48.2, 47.3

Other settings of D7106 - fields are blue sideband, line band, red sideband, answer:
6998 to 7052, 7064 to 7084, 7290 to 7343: 0.07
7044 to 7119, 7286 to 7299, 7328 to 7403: -0.09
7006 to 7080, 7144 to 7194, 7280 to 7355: 0.02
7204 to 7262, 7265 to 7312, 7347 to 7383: -0.10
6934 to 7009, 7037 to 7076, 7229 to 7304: 0.03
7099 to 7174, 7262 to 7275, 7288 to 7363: 0.01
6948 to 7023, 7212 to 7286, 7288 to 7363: 0.04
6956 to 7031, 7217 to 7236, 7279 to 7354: 0.00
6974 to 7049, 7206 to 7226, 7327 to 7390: 0.00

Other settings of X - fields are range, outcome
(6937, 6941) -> 50.9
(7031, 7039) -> 48.6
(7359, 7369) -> 49.3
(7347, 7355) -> 46.5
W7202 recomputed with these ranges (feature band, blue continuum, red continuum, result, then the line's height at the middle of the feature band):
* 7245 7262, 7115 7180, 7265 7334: 0.16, 49.8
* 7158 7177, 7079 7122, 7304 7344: 0.03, 48.2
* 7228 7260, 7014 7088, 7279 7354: 0.08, 48.6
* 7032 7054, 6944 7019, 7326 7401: 0.05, 49.6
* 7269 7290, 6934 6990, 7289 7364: -0.03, 48.6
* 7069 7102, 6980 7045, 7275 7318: 0.09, 51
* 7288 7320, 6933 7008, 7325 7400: -0.09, 47.3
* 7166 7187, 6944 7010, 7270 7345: 0.02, 49.5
